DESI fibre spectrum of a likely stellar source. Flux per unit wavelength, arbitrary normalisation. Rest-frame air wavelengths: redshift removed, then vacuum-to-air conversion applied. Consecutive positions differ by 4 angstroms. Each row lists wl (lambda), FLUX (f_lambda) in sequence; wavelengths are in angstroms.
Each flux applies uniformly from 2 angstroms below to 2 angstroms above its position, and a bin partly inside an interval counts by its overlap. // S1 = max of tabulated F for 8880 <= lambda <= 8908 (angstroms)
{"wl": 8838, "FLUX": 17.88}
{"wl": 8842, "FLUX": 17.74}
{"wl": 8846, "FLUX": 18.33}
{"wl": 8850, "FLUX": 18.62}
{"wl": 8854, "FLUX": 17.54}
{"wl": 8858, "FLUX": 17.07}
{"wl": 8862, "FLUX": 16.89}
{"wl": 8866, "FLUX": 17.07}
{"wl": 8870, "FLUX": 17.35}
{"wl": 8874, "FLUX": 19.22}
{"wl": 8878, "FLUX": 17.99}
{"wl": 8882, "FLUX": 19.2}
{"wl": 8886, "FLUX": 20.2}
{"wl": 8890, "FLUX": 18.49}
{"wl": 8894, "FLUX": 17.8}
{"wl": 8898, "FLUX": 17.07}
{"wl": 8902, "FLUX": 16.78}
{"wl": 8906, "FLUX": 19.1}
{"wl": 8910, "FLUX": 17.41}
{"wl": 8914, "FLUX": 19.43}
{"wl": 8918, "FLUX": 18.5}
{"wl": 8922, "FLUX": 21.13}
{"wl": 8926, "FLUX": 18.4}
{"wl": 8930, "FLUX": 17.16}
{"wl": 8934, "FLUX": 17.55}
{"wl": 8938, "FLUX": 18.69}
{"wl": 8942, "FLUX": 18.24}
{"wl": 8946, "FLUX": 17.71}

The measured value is 20.2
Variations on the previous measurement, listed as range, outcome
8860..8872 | 17.35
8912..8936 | 21.13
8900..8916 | 19.43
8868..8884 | 19.22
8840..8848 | 18.33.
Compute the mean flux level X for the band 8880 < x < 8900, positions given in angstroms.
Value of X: 18.6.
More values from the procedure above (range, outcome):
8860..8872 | 17.1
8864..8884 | 18.2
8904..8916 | 18.6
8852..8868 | 17.1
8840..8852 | 18.2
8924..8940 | 17.9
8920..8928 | 19.8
